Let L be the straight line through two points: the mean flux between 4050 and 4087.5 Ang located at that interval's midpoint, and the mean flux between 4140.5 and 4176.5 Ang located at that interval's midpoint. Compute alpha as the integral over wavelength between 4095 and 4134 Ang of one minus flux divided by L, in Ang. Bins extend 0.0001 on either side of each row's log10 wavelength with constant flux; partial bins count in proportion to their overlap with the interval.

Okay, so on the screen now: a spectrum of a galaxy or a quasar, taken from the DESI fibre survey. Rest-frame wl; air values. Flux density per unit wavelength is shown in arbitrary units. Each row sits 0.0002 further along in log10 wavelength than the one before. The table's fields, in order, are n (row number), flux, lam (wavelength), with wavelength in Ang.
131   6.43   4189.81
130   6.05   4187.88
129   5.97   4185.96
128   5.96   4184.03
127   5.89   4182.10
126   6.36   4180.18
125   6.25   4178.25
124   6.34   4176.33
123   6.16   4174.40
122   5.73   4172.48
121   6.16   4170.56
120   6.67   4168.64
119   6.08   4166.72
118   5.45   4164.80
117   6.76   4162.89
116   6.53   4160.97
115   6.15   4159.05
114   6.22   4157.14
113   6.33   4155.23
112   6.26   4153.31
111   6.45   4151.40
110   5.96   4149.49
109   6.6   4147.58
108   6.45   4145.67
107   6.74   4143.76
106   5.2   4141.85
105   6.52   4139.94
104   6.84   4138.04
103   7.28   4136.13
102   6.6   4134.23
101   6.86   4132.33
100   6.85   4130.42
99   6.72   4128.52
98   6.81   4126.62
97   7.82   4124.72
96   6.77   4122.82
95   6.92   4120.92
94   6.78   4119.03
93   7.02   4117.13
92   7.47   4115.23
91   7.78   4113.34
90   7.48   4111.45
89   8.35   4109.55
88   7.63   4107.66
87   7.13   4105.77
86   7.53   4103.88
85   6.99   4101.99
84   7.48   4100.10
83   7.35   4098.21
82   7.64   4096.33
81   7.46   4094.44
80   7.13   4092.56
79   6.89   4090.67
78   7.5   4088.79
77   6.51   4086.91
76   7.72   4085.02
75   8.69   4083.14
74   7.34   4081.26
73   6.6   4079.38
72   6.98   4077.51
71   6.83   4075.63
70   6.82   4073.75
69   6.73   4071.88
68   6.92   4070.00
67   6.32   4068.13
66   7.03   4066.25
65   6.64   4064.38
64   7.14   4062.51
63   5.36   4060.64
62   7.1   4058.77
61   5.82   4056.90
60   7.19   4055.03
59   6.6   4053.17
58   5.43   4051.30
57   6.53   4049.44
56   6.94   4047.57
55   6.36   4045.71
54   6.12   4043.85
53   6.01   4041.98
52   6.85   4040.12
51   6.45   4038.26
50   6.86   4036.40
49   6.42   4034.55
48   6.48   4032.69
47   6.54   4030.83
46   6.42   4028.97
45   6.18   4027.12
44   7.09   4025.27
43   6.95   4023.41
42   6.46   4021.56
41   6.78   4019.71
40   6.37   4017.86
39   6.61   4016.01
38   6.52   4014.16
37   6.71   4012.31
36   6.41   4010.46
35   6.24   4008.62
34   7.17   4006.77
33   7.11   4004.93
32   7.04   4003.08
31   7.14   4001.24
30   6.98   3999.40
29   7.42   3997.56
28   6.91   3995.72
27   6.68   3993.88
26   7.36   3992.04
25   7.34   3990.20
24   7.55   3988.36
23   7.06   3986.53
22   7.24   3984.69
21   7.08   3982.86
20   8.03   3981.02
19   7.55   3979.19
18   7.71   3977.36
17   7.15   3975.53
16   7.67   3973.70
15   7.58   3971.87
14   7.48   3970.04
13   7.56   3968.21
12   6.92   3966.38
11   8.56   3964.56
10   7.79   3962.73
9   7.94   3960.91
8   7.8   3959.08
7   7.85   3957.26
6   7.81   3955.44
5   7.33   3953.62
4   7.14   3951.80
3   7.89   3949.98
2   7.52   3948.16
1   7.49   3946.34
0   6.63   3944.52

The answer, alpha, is -4.5 Ang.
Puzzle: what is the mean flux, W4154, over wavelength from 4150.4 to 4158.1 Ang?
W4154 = 6.32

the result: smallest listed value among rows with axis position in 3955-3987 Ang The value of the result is 6.92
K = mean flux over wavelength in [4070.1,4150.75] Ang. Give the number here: 7.06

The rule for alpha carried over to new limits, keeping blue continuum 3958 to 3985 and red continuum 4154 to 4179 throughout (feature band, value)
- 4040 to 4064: 2.1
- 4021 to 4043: 1.9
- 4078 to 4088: -0.8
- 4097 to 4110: -1.6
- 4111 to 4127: -1.6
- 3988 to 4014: 1.5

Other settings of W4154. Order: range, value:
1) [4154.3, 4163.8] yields 6.4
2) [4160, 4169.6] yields 6.3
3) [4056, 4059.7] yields 6.46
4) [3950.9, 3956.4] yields 7.44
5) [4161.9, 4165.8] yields 6.11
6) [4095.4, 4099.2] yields 7.5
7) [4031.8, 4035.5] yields 6.46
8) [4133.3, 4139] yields 6.91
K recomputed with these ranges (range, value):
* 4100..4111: 7.52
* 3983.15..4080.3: 6.71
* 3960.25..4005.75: 7.39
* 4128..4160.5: 6.47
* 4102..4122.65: 7.37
